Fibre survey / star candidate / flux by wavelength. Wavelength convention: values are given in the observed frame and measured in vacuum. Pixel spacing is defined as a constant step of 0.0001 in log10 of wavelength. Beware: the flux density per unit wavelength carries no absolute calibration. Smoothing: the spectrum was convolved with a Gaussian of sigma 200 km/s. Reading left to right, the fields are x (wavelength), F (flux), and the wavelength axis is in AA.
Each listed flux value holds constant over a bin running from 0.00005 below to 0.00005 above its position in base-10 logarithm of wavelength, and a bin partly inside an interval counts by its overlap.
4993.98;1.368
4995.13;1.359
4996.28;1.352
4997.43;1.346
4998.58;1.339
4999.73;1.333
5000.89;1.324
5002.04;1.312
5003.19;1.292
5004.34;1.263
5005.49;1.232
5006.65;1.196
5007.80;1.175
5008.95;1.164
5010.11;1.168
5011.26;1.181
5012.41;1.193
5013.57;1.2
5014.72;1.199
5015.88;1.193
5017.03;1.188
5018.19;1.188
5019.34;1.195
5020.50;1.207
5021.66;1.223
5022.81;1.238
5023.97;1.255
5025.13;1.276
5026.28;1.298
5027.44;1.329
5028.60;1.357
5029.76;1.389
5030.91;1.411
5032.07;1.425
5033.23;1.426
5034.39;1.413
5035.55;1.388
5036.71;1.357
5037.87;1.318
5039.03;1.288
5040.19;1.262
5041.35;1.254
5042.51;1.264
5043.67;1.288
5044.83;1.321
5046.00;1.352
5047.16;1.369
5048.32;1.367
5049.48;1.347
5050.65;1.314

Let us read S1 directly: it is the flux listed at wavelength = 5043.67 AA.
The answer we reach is 1.288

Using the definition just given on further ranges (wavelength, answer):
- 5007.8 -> 1.175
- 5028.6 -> 1.357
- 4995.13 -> 1.359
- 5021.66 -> 1.223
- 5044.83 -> 1.321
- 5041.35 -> 1.254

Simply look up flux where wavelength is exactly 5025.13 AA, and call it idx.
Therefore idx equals 1.276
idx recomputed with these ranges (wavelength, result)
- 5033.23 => 1.426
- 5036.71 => 1.357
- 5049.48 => 1.347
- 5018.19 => 1.188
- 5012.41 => 1.193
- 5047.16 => 1.369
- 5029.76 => 1.389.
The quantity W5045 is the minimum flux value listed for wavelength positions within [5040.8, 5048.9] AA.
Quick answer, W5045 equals 1.254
